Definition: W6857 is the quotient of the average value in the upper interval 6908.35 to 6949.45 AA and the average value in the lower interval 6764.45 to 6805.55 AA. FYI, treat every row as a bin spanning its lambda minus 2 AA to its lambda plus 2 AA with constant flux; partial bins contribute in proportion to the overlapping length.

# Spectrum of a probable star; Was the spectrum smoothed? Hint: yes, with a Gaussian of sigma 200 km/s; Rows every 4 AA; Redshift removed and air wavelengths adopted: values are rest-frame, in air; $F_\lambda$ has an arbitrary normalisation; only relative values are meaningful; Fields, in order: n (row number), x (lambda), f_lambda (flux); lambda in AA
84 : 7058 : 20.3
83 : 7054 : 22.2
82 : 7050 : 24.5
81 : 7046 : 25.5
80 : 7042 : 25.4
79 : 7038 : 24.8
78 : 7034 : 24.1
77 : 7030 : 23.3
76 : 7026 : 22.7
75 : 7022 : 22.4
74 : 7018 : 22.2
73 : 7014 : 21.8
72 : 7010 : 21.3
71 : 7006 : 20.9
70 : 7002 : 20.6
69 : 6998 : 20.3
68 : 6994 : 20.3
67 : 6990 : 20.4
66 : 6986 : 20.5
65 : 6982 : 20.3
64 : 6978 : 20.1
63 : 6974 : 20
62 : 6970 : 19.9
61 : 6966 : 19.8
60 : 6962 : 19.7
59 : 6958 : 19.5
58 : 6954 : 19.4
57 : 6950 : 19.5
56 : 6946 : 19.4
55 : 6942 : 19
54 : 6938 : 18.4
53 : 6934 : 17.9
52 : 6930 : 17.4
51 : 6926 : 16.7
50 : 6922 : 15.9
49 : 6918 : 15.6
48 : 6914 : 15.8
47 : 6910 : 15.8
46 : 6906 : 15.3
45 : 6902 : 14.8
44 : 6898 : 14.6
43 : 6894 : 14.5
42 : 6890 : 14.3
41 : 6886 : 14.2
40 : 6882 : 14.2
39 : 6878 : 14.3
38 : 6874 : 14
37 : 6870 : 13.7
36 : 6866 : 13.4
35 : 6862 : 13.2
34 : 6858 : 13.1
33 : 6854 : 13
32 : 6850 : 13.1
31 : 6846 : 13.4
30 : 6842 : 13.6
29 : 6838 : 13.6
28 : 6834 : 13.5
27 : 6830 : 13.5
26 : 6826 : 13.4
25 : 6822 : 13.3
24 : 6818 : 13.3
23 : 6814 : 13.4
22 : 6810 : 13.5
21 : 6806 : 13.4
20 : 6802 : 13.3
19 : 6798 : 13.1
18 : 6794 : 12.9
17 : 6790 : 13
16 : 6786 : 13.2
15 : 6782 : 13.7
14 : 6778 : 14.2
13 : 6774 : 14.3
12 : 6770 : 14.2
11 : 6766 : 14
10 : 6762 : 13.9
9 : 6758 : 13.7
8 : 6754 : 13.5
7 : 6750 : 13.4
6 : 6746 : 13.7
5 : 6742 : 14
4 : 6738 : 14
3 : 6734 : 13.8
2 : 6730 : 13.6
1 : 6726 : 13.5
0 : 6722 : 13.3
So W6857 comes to 1.3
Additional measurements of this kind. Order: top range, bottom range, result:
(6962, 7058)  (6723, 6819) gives 1.60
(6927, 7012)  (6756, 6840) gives 1.46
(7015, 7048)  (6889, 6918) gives 1.57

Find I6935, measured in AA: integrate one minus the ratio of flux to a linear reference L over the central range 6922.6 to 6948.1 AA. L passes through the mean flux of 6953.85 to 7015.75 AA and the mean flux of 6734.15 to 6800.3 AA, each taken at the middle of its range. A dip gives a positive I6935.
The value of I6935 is 1.1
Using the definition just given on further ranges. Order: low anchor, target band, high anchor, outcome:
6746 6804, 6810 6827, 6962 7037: 1.9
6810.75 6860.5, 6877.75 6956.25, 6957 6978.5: 4.5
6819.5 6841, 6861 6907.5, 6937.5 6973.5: 5.3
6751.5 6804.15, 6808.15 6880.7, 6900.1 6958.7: 8.4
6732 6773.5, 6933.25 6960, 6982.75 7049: 1.3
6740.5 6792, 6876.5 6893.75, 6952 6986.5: 3.1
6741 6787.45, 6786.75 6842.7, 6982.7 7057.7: 7.8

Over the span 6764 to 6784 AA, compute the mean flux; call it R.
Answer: 14.1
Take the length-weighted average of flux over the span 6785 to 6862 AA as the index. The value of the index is 13.3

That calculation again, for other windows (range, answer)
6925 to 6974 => 19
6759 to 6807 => 13.6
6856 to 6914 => 14.3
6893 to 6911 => 15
